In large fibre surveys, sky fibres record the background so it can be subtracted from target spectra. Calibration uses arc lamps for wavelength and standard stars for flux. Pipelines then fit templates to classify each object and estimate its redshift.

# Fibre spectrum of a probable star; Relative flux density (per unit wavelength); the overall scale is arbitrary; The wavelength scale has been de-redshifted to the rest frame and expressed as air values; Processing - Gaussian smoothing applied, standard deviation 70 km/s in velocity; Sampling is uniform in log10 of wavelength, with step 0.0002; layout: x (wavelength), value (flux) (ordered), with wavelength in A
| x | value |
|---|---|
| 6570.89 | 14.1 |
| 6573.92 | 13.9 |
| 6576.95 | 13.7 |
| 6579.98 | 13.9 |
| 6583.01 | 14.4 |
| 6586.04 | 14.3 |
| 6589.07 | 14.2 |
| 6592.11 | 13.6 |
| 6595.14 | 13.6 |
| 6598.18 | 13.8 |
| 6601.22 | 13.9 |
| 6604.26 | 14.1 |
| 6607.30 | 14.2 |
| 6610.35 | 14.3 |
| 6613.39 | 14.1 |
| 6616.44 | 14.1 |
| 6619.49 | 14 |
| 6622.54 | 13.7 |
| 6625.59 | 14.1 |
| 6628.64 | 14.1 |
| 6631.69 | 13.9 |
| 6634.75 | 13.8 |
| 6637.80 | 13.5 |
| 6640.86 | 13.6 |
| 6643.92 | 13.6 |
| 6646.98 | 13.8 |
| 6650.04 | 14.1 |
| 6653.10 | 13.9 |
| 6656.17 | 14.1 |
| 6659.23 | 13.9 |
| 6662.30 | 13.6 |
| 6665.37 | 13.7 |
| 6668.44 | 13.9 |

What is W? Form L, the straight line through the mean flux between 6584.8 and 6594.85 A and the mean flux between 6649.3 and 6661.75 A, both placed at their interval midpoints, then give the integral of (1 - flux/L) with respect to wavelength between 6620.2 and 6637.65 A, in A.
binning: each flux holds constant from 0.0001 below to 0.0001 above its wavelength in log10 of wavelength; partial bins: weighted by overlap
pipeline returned 0.1 A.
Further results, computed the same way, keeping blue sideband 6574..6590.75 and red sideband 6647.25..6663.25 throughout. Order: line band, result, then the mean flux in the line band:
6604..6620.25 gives -0.15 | 14.1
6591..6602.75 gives 0.27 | 13.7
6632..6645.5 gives 0.30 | 13.6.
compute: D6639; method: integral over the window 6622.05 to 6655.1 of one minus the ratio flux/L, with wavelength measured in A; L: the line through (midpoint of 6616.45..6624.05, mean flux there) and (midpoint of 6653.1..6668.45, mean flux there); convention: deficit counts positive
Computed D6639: 0.1 A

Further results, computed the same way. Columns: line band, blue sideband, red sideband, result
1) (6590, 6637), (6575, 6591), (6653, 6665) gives 0.1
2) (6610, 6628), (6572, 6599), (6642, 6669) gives -0.2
